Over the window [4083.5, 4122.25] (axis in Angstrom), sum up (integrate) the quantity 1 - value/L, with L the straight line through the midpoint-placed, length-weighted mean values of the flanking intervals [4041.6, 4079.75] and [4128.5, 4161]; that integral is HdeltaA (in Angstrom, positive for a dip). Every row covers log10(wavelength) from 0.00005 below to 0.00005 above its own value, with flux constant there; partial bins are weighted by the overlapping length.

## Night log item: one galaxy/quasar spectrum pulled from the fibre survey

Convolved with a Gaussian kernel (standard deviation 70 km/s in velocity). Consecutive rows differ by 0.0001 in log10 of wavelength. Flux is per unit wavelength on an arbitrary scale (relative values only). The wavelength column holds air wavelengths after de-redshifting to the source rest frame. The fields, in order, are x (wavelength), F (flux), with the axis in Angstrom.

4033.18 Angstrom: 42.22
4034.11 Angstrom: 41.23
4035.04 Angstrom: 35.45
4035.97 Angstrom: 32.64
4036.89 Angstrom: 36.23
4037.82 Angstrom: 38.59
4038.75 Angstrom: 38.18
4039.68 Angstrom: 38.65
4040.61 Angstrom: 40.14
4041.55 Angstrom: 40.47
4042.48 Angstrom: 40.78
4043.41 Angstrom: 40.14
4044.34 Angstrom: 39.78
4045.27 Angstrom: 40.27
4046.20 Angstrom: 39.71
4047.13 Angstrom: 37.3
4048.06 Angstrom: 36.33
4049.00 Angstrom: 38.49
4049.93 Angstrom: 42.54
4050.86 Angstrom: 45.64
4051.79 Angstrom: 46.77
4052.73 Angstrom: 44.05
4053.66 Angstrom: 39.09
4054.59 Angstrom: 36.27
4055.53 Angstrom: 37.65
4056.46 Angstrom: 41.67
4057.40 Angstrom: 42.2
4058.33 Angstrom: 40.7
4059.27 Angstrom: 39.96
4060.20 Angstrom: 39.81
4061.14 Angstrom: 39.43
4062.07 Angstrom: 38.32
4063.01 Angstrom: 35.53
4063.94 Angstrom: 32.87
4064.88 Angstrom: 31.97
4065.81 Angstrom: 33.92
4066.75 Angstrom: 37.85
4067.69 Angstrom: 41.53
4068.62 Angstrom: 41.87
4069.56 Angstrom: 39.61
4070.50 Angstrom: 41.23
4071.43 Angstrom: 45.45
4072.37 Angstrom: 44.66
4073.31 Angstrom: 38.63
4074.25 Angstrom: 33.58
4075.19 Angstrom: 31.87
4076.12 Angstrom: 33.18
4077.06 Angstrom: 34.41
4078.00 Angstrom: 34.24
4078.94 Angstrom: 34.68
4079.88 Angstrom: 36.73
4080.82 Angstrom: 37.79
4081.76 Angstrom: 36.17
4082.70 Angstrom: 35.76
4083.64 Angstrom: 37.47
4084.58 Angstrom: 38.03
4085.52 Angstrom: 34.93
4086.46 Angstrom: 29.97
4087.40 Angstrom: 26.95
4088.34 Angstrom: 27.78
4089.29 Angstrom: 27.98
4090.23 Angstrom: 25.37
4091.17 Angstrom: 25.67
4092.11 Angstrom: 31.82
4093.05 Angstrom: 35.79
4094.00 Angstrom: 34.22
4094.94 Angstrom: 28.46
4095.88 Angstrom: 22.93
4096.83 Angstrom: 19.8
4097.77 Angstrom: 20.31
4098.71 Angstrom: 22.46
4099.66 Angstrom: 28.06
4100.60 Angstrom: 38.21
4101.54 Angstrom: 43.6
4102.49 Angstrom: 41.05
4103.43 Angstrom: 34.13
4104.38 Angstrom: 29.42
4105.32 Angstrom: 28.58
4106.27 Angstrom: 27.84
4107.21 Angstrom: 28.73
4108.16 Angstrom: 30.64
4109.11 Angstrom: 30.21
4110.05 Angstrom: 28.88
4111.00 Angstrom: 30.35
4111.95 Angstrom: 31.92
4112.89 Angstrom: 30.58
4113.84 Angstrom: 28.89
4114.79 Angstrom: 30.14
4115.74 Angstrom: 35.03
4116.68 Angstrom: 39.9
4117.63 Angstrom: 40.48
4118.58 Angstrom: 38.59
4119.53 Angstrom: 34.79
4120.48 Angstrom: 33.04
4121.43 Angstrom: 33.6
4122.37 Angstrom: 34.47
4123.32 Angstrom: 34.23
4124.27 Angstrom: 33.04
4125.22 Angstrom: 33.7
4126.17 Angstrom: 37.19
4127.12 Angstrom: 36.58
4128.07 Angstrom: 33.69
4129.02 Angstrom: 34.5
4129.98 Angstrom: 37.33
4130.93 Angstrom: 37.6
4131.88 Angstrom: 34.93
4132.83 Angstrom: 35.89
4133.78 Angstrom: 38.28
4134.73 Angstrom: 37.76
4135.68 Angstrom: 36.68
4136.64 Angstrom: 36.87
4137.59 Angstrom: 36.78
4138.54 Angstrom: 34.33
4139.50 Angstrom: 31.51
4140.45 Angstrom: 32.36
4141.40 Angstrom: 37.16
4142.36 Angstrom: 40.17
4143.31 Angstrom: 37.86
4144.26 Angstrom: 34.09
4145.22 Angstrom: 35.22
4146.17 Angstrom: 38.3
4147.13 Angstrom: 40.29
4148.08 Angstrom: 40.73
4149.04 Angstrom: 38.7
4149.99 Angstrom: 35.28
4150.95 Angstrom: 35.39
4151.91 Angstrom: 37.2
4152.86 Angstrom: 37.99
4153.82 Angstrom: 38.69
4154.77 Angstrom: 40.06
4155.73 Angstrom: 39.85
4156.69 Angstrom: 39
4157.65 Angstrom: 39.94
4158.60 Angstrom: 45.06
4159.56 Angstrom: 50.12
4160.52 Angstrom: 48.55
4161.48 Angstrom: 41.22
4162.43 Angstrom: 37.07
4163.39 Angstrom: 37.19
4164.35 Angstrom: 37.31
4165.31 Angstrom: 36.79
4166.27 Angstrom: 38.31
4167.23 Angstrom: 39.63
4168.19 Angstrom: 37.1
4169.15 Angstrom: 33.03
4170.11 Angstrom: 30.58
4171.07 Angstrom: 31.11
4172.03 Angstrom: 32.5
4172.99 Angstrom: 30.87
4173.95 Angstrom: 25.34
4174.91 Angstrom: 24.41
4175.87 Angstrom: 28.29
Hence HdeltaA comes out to 7.1 Angstrom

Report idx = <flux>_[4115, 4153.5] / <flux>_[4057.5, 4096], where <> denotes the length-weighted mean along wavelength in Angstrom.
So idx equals 1.03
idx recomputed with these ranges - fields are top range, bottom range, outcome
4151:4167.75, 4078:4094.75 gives 1.23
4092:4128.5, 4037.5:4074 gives 0.81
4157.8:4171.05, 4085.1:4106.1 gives 1.31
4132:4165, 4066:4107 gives 1.14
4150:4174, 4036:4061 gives 0.95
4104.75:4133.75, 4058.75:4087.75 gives 0.91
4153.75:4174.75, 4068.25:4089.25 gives 1.04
